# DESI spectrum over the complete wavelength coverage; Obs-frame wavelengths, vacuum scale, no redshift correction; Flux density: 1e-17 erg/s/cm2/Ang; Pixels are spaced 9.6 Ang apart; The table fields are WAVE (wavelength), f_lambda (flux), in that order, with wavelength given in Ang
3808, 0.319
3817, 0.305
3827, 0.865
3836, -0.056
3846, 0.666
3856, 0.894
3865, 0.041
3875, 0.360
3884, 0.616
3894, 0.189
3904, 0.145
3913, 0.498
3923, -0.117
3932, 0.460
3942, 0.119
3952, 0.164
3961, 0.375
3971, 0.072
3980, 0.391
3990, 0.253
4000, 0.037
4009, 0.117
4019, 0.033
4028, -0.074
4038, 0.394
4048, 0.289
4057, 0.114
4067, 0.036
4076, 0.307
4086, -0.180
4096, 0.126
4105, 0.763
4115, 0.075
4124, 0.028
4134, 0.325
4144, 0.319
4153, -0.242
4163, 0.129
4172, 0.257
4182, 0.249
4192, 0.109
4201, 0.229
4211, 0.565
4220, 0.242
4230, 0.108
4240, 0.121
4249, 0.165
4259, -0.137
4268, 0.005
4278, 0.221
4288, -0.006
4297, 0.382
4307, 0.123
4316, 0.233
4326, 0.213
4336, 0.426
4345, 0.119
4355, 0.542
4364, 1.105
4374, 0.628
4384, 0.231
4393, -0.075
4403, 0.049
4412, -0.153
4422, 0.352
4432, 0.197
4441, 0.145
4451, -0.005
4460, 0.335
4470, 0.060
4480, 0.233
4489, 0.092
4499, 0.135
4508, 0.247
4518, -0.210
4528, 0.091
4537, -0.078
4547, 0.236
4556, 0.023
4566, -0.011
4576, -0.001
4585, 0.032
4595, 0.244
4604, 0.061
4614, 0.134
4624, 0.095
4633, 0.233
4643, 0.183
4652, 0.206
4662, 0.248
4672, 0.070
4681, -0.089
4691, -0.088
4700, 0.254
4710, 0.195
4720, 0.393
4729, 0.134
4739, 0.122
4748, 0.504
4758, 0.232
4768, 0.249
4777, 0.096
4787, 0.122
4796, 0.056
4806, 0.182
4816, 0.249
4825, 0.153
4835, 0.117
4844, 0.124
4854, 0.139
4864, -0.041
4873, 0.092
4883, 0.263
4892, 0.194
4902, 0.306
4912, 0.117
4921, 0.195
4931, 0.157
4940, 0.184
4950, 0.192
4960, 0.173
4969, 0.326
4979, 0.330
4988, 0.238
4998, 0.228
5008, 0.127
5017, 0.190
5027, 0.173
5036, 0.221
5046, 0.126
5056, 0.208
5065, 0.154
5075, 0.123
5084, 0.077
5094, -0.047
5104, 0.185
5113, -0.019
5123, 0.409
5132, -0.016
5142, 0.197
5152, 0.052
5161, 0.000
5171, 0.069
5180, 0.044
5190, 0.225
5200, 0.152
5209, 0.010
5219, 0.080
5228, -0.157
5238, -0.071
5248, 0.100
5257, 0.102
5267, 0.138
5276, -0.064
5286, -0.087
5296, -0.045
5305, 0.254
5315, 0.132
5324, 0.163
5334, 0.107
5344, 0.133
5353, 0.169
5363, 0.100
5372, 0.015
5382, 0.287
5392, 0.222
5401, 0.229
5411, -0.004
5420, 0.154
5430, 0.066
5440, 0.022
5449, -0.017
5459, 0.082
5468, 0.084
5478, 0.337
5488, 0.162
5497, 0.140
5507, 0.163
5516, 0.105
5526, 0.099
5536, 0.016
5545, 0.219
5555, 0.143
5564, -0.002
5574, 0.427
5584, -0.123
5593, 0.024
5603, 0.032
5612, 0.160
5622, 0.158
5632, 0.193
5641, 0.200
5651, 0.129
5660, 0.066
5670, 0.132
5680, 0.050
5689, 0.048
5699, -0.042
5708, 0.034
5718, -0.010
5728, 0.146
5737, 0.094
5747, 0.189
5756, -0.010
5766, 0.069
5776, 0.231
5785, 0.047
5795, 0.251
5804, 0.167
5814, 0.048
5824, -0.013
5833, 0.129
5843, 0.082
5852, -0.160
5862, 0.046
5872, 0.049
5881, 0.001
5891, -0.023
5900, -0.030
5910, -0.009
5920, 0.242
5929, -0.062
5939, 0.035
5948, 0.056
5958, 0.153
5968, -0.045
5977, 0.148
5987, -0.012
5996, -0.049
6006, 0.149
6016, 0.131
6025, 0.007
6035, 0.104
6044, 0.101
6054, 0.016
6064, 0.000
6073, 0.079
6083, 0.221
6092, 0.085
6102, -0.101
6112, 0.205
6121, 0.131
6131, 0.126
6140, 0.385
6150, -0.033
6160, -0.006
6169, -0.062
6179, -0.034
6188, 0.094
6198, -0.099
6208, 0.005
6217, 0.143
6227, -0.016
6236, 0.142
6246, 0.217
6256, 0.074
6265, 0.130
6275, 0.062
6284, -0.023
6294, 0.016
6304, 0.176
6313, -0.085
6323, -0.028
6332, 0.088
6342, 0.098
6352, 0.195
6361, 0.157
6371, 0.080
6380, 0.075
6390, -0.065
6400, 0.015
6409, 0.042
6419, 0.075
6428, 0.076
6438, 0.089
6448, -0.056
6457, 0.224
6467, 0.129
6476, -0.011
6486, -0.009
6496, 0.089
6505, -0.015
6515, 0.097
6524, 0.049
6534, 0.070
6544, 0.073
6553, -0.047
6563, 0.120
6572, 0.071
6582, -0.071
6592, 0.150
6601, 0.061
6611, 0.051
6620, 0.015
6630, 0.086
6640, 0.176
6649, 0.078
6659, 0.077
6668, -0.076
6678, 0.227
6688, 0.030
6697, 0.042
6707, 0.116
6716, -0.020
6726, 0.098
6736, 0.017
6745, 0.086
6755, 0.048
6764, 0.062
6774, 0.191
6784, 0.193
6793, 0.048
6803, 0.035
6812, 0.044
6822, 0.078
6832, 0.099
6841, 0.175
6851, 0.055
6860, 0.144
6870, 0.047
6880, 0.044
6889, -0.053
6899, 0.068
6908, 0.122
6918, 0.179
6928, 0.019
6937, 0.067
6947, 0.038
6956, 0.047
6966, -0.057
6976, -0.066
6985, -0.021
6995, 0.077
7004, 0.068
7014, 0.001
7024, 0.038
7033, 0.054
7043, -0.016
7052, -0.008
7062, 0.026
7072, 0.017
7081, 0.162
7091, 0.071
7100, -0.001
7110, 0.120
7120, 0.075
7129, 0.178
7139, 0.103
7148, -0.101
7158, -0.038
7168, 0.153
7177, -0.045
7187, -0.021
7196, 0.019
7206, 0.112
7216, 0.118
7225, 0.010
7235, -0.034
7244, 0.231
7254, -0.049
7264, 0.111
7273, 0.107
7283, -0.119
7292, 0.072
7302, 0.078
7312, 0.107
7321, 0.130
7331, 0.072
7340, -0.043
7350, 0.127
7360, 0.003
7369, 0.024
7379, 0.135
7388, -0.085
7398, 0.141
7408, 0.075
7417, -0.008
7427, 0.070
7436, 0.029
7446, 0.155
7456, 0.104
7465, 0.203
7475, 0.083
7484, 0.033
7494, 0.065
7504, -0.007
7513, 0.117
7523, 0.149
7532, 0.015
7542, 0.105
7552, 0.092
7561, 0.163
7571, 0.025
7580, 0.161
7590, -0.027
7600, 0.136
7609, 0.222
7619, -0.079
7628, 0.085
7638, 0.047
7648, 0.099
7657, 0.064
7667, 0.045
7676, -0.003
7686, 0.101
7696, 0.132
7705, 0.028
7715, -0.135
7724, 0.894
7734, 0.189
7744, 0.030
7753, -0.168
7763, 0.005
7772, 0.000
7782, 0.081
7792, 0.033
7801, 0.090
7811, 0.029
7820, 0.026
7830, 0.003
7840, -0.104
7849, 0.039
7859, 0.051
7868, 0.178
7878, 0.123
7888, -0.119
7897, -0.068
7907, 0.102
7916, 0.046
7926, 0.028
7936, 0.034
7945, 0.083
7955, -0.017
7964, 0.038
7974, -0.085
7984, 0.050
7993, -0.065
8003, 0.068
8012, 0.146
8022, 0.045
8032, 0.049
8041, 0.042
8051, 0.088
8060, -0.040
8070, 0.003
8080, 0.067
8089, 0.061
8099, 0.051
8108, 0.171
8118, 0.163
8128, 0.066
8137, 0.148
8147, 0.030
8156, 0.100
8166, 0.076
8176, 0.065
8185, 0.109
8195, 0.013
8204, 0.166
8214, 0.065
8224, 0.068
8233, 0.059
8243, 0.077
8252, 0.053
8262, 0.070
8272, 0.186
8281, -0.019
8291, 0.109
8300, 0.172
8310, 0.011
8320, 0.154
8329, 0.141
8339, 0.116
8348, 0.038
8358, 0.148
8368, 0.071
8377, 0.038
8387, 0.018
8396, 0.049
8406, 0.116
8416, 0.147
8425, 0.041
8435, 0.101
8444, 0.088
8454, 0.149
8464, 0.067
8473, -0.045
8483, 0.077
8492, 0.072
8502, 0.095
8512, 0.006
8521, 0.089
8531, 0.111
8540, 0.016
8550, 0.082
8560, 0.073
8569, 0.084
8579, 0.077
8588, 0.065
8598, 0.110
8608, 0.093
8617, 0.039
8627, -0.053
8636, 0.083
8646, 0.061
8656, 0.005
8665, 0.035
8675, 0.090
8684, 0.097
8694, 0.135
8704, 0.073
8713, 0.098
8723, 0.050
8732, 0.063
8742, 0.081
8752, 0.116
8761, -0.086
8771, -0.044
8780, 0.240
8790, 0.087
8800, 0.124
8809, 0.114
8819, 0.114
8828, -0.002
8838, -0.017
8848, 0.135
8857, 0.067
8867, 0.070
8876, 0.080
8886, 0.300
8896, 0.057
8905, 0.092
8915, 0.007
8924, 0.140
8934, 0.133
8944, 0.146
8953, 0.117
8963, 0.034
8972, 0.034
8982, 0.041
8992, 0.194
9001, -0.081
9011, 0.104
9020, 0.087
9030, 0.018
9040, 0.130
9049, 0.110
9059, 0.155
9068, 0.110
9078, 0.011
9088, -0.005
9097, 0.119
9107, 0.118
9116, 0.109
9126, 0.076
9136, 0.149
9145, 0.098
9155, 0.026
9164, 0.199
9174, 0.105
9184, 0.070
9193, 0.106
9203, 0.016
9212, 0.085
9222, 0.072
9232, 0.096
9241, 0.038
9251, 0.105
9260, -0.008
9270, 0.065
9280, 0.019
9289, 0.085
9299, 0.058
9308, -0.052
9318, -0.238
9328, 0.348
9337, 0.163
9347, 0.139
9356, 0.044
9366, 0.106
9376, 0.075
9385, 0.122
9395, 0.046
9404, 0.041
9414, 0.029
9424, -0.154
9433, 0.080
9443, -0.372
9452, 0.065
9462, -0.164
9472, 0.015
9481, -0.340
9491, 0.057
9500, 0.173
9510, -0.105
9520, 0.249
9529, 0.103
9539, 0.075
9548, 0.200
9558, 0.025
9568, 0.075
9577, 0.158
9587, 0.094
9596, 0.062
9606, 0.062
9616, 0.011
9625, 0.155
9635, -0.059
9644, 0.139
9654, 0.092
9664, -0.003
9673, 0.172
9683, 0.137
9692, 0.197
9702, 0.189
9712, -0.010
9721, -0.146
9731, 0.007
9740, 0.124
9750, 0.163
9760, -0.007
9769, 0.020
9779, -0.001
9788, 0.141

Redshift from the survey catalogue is 1.07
